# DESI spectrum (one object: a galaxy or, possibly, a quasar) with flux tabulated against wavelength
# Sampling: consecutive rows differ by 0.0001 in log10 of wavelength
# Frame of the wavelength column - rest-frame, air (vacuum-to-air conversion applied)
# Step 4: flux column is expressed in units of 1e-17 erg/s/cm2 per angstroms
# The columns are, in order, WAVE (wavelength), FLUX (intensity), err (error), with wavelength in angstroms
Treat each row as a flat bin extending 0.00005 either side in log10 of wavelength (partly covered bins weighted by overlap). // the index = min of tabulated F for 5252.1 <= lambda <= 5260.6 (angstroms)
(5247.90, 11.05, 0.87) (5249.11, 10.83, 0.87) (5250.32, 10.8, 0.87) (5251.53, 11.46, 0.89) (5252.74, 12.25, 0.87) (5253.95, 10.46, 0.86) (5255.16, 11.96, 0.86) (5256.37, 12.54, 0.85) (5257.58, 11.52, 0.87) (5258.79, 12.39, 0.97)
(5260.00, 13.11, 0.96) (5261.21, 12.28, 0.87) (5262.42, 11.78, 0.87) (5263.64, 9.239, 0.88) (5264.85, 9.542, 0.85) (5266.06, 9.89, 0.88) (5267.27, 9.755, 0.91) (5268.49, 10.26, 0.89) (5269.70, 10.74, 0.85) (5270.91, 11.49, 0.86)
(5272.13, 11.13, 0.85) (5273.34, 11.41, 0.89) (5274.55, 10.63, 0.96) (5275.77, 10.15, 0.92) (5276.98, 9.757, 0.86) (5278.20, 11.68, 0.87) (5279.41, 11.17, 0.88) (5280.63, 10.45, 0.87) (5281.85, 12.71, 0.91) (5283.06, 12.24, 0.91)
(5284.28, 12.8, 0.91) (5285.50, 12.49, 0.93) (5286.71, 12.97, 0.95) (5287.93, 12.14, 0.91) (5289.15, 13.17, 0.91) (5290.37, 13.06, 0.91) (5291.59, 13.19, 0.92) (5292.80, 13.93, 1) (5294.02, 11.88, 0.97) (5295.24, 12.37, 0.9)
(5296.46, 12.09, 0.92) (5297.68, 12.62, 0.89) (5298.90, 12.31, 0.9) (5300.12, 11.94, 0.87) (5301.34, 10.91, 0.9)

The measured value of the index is 10.46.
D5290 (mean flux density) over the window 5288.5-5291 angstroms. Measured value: 13.1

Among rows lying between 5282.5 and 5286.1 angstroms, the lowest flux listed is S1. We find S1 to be 12.24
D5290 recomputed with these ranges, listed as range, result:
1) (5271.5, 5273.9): 11.3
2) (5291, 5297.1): 12.7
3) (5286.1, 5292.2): 12.9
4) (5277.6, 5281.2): 11.1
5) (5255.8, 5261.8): 12.4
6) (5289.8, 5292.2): 13.2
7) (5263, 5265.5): 9.41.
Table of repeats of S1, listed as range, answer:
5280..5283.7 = 10.45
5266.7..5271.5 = 9.755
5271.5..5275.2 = 10.63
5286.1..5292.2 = 12.14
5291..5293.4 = 13.19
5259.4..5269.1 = 9.239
